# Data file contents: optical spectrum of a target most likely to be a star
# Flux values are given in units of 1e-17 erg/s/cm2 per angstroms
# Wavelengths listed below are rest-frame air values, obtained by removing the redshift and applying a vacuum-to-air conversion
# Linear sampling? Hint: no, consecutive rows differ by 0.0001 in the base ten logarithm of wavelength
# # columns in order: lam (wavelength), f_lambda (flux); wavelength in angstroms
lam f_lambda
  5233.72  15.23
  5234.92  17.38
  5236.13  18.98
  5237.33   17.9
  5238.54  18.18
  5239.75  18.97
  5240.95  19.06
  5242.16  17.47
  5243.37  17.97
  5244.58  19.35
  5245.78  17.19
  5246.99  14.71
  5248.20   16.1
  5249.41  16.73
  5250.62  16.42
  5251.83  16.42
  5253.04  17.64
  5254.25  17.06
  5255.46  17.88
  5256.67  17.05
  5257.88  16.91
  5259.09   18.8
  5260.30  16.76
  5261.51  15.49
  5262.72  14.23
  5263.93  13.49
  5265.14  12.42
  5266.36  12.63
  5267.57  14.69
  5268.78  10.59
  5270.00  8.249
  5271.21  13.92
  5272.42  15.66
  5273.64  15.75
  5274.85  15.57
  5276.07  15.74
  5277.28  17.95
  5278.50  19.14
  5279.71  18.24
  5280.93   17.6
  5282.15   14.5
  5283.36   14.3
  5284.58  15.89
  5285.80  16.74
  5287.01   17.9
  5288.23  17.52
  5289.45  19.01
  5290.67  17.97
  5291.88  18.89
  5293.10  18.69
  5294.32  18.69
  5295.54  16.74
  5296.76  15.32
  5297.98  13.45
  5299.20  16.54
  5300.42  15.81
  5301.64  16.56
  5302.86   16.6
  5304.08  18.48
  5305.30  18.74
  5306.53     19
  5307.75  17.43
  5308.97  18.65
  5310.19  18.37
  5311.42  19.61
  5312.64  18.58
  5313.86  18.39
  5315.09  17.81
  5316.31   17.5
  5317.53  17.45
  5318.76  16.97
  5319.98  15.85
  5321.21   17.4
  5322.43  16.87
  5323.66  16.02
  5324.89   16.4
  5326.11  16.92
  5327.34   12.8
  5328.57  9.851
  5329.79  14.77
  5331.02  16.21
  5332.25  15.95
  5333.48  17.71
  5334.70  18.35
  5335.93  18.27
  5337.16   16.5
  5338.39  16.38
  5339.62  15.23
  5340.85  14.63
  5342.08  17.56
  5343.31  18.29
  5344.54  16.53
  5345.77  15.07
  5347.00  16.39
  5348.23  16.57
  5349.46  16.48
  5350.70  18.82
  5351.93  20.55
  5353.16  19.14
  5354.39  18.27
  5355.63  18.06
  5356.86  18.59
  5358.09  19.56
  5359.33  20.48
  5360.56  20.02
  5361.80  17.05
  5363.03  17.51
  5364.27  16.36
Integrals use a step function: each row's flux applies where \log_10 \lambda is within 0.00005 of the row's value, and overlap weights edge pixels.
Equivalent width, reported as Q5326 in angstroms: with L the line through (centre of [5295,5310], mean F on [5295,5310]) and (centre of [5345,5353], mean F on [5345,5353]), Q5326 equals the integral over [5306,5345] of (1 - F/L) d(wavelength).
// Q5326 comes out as 0.8 angstroms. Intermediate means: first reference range 17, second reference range 17.4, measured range 16.8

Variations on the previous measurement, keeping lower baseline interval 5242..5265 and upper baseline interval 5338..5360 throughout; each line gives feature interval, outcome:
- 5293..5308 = 0.1 angstroms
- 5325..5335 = 1.2 angstroms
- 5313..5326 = 0.2 angstroms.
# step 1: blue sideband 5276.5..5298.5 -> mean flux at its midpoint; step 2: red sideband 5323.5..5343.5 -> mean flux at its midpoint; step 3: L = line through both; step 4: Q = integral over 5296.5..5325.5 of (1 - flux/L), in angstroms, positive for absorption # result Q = -1.3 angstroms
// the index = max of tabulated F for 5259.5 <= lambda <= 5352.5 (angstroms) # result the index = 20.55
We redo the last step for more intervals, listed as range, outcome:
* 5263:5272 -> 14.69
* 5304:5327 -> 19.61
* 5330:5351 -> 18.82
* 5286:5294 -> 19.01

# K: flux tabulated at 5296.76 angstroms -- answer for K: 15.32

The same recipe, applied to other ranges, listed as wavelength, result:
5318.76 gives 16.97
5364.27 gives 16.36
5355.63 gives 18.06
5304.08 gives 18.48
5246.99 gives 14.71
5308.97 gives 18.65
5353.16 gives 19.14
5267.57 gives 14.69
